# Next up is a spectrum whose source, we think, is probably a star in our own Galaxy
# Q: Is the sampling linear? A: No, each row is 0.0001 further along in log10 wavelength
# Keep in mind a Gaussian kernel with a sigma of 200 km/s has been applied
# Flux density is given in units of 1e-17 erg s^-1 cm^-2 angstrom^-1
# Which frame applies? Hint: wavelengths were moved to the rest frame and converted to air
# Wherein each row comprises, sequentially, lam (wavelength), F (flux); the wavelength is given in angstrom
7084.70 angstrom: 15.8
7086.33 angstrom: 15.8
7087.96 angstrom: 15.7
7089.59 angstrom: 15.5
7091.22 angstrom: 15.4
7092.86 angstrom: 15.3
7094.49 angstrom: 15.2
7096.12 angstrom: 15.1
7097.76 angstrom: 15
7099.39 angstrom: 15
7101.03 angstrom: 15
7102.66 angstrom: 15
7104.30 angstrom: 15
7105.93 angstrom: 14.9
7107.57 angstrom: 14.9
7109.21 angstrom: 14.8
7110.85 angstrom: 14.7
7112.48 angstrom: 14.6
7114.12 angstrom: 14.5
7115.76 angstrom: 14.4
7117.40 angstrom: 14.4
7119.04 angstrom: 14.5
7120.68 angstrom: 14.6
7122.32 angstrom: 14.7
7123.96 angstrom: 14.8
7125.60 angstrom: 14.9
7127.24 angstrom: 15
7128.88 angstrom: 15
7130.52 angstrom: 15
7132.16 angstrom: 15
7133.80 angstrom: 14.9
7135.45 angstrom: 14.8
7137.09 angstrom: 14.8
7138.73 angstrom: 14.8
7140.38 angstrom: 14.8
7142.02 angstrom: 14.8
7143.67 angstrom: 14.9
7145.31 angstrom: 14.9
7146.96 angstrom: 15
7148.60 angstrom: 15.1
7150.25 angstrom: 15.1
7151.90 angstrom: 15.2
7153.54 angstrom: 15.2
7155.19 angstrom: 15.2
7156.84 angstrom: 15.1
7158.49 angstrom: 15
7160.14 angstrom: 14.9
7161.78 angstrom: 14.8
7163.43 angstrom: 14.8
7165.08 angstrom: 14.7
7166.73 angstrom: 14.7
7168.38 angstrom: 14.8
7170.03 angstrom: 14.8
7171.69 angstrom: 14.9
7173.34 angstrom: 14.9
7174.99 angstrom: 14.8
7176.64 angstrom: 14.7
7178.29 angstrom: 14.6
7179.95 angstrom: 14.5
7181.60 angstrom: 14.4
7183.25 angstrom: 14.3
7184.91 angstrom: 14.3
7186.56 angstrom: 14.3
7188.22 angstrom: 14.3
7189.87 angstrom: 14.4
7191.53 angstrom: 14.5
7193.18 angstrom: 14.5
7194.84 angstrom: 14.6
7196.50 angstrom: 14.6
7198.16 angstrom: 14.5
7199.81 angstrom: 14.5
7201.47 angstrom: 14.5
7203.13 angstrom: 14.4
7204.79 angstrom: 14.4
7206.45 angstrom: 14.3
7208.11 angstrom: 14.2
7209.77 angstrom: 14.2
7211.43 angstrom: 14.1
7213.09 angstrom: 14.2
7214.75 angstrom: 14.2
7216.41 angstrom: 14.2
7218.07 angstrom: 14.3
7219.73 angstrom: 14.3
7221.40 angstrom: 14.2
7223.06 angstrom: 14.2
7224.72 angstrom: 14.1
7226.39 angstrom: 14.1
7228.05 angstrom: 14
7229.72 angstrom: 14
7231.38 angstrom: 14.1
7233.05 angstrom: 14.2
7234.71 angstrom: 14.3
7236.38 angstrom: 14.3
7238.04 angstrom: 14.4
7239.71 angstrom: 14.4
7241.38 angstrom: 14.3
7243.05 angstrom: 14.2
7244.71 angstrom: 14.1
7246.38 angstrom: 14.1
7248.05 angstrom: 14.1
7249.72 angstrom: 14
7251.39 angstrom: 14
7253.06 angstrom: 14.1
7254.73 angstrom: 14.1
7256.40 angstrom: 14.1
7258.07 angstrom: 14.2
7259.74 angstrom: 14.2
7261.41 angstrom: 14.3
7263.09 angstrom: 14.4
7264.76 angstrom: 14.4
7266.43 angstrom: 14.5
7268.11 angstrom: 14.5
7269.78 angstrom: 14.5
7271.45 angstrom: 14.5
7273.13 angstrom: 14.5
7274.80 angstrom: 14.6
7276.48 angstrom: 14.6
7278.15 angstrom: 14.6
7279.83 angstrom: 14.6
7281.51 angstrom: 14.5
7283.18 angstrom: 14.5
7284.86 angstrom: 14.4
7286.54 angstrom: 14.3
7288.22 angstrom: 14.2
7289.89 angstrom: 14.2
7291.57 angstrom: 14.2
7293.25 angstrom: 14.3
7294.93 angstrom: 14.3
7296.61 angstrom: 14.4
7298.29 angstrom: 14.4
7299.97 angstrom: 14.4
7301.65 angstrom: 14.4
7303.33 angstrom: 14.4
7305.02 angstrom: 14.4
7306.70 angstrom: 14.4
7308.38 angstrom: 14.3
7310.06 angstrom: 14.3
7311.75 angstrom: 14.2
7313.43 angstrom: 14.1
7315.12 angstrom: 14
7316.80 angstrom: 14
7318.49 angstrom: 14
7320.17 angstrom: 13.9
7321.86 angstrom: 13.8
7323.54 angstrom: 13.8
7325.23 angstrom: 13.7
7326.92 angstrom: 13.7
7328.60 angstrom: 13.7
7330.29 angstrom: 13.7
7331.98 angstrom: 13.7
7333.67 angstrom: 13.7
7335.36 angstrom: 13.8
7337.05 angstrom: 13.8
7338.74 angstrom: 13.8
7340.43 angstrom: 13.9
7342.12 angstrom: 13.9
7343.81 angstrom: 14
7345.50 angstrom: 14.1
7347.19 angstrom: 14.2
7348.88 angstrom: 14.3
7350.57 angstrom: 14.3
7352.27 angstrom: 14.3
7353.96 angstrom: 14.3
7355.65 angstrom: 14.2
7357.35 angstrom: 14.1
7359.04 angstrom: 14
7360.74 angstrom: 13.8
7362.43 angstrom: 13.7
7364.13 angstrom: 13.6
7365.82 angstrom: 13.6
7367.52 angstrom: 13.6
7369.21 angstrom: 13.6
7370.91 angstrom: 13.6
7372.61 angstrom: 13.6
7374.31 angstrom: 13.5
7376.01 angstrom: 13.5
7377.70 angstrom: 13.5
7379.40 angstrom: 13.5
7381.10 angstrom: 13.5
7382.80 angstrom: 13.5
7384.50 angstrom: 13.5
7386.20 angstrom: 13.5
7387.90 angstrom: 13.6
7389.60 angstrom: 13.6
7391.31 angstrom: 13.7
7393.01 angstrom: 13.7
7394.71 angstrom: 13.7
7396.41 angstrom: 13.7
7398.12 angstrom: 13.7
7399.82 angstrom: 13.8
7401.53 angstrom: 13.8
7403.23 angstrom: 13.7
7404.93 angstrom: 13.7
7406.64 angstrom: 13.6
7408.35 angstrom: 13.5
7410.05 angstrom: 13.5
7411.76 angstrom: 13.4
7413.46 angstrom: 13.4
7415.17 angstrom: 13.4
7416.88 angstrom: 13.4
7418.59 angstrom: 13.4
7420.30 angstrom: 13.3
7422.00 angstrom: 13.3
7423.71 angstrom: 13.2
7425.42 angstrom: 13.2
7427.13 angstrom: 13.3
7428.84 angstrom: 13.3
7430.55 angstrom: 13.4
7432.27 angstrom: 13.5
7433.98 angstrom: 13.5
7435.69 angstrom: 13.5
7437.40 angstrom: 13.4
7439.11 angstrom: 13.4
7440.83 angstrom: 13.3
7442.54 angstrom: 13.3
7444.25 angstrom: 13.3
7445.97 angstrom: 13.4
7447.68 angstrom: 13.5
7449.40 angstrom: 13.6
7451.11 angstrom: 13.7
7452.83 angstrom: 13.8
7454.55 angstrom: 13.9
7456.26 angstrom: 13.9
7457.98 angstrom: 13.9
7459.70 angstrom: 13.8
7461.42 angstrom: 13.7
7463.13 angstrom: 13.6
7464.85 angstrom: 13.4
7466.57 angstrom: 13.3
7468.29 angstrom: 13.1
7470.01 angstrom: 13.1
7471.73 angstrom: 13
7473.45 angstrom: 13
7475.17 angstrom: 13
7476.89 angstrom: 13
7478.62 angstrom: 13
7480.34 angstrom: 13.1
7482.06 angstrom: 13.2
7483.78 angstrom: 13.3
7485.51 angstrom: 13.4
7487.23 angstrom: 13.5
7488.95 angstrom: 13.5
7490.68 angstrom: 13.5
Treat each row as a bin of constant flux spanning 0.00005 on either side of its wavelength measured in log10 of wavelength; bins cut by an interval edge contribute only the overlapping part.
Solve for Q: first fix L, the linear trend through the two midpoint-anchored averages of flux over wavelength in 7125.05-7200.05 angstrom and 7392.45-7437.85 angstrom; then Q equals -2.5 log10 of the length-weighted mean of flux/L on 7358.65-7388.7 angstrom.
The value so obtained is 0.01 mag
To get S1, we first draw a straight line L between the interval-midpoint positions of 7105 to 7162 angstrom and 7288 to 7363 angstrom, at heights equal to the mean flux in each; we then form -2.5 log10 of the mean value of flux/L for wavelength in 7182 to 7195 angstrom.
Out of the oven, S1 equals 0.02 mag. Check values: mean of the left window 14.9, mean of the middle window 14.4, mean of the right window 14.1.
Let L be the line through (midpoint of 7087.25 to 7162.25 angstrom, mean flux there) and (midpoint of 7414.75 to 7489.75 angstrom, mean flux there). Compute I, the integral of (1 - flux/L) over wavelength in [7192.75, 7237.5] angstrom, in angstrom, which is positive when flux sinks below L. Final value 0.7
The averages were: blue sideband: 14.9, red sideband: 13.4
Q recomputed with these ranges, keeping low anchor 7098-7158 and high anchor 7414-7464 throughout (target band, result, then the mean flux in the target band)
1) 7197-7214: 0.014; 14.3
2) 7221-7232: 0.025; 14.1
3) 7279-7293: -0.015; 14.4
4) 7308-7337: 0.009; 13.9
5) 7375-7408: 0.006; 13.6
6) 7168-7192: 0.006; 14.6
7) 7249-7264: 0.011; 14.2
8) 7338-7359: -0.018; 14.1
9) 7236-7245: 0.005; 14.3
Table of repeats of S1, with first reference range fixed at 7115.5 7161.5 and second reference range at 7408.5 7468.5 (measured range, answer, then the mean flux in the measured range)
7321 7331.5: 0.02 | 13.7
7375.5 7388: 0.02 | 13.5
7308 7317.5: -0.01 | 14.1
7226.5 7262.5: 0.02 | 14.2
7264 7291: -0.02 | 14.5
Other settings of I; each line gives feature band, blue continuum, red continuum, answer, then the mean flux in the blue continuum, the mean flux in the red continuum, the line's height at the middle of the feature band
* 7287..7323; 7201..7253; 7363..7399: -0.84 angstrom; 14.2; 13.6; 13.9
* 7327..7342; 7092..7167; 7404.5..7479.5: 0.16 angstrom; 14.9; 13.4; 13.9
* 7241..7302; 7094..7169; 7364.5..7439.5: -0.66 angstrom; 14.9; 13.5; 14.2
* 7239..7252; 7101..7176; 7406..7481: 0.18 angstrom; 14.9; 13.4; 14.3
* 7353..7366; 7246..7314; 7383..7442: -0.10 angstrom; 14.3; 13.5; 13.8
